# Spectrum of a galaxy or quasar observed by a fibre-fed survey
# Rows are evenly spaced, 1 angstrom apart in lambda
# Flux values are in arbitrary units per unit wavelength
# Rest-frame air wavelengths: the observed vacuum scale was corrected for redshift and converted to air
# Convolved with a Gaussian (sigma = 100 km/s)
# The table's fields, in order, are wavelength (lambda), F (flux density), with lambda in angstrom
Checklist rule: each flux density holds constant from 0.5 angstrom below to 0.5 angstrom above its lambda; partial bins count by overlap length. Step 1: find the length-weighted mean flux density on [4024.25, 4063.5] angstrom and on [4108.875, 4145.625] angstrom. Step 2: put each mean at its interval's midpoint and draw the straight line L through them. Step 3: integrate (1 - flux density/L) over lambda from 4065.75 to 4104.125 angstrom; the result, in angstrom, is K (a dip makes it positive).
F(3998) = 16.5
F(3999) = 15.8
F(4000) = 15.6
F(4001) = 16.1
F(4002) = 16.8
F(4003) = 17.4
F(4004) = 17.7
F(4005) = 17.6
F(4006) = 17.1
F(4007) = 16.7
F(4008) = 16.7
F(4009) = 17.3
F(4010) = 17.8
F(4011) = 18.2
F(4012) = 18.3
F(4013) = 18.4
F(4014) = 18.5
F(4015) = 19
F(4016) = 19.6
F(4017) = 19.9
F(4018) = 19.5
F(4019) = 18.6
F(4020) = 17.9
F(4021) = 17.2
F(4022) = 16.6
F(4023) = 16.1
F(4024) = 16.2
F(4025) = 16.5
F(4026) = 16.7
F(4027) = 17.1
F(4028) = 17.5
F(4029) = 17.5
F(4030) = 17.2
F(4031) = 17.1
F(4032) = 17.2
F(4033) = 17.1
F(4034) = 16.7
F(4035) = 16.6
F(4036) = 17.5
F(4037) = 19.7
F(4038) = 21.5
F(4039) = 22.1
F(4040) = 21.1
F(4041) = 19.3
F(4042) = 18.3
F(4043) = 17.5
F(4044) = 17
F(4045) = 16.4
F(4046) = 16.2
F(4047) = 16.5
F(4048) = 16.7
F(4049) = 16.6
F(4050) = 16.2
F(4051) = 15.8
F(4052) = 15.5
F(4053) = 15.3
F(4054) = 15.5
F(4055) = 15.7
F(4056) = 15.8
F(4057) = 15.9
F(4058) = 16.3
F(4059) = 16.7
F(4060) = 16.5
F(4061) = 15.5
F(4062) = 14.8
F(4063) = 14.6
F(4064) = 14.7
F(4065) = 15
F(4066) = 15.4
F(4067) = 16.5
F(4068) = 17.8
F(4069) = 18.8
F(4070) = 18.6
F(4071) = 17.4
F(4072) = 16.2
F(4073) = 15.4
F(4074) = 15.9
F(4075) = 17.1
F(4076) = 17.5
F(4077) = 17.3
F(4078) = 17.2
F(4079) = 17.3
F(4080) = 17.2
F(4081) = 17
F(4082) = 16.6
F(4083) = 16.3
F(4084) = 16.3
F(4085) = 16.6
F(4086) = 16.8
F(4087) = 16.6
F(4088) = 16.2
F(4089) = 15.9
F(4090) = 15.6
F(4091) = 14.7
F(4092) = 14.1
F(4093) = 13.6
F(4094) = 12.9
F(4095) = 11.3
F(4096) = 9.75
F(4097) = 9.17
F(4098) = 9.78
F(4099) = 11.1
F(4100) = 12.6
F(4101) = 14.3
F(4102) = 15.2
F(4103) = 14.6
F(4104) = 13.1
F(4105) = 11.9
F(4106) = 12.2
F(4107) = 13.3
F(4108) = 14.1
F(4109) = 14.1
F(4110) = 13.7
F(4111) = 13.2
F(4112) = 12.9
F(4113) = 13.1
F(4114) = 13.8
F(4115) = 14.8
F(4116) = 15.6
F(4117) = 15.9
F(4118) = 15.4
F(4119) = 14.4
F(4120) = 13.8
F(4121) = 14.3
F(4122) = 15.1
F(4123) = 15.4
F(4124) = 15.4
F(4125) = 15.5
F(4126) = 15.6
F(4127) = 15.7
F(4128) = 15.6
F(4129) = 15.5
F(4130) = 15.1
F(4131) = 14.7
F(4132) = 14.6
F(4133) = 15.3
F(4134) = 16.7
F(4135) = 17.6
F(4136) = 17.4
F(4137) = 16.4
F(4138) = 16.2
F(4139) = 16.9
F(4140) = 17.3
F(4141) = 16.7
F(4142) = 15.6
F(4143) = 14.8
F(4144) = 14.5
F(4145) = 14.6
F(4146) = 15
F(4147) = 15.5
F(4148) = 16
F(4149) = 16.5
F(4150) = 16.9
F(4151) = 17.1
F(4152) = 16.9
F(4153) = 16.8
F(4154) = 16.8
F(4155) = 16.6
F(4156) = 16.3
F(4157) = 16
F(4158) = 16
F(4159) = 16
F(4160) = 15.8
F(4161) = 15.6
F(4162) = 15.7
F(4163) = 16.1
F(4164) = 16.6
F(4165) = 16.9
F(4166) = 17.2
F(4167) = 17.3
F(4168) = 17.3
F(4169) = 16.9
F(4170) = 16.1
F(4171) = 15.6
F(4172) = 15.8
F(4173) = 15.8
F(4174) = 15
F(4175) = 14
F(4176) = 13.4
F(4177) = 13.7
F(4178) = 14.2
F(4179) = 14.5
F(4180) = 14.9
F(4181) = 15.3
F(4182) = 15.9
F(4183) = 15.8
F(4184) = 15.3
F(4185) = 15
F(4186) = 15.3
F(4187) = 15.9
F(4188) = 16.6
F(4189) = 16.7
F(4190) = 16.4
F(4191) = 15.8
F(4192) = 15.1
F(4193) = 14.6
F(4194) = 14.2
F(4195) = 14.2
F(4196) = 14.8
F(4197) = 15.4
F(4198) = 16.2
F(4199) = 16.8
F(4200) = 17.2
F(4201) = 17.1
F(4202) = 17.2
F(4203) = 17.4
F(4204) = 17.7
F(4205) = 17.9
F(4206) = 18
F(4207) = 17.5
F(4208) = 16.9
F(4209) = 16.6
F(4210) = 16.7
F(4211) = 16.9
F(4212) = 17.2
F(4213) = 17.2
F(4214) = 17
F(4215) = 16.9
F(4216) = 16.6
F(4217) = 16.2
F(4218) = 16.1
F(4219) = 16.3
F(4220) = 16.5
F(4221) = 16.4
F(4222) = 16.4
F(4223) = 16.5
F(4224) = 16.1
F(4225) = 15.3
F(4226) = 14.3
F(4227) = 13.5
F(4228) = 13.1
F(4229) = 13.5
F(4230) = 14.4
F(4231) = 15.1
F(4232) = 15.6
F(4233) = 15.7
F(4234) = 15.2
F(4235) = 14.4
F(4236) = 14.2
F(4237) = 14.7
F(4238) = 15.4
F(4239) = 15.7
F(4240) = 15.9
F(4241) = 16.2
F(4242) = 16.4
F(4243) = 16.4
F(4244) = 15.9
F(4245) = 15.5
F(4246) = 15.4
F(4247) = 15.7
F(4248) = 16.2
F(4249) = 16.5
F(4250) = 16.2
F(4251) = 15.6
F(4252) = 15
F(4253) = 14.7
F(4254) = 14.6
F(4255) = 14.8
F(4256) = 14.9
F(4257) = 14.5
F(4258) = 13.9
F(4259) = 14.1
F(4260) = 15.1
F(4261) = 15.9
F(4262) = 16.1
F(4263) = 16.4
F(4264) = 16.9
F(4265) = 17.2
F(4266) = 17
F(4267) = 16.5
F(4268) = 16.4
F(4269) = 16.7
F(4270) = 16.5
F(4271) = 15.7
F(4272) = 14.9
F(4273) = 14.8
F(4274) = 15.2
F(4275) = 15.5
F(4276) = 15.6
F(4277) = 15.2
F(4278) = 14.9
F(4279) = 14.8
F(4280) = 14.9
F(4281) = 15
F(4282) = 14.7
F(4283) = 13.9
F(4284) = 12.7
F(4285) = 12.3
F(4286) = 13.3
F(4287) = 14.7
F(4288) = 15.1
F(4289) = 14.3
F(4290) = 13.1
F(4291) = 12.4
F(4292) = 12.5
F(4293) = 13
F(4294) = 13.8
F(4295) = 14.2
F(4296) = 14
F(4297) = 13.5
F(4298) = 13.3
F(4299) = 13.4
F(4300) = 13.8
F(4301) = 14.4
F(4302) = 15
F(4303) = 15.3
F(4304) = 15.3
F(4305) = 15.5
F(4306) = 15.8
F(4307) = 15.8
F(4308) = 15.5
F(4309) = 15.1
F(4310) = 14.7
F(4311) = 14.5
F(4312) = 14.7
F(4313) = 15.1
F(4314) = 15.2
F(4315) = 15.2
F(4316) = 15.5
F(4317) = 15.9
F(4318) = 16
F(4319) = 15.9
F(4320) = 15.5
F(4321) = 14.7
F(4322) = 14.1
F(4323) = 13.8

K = 2.1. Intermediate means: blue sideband 17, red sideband 15.2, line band 15.3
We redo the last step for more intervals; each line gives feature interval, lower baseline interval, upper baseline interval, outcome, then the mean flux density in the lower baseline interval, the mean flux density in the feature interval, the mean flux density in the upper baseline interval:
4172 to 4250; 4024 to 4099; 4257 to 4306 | -2.59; 16.3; 15.8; 14.8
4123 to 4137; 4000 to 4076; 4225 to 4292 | 0.46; 17.2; 15.8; 15.1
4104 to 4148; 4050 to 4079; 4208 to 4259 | 2.80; 16.3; 15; 15.6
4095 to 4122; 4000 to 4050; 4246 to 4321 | 5.62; 17.7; 13.3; 15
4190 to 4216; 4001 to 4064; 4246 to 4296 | -1.46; 17.3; 16.5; 15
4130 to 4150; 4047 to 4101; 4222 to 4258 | -0.68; 15.5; 15.9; 15.2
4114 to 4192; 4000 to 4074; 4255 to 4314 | 1.57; 17.2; 15.7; 14.8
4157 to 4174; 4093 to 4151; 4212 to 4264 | -1.52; 14.5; 16.2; 15.5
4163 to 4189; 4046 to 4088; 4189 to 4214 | 1.28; 16.4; 15.6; 16.5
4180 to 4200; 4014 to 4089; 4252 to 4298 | 0.11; 17.1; 15.6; 14.8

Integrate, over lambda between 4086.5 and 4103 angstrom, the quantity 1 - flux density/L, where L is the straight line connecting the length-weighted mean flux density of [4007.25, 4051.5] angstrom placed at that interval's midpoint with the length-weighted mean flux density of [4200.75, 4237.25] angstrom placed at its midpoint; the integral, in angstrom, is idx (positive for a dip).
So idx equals 3.7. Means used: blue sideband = 17.8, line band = 13.3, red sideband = 16.1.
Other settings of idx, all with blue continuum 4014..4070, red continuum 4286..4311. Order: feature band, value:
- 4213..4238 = -0.6 angstrom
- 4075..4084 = -0.1 angstrom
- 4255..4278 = -1.6 angstrom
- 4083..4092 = 0.4 angstrom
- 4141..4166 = -0.2 angstrom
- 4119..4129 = 0.7 angstrom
